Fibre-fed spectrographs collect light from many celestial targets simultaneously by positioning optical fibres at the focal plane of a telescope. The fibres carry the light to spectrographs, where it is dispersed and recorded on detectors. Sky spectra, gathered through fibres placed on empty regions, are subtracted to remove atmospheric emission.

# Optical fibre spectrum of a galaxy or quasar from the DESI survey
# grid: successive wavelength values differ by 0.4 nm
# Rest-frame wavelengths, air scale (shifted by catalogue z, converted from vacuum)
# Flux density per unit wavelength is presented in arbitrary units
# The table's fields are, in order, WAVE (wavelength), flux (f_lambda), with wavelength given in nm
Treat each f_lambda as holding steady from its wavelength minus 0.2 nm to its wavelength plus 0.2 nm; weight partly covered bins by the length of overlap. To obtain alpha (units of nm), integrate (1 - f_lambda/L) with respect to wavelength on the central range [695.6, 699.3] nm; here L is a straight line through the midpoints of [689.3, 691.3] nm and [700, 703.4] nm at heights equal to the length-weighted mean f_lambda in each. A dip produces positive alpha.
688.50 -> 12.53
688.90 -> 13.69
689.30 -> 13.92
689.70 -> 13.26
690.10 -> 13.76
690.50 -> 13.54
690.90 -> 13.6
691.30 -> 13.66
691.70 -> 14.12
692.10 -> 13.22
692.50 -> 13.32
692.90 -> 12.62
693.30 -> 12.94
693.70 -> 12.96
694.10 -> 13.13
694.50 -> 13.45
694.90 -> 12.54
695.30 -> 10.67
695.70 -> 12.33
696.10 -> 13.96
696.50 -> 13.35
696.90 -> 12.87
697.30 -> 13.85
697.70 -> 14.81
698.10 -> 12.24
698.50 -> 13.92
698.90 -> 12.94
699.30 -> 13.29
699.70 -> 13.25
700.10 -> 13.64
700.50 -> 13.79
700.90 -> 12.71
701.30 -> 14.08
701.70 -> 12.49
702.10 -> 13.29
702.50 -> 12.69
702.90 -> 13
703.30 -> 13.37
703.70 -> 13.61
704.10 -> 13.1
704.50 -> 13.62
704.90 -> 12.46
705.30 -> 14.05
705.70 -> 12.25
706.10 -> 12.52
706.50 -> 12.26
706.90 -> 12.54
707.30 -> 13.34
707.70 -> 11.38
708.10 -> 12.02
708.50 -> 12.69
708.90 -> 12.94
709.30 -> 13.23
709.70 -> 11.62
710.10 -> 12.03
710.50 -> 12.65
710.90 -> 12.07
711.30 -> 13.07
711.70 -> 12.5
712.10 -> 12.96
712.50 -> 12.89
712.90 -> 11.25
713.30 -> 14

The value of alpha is -0.01 nm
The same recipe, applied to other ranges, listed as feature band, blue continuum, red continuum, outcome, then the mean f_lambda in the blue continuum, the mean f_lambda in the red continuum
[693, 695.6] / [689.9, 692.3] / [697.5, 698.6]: 0.20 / 13.6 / 13.6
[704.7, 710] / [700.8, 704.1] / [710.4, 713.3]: 0.13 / 13.2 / 12.6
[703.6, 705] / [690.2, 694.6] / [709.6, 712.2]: -0.05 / 13.3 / 12.4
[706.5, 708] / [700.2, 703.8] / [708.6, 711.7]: 0.05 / 13.2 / 12.5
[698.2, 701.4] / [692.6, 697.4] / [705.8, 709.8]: -0.17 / 12.9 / 12.5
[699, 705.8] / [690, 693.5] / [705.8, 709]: -0.25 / 13.4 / 12.4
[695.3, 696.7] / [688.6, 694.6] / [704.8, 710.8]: 0.03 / 13.4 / 12.5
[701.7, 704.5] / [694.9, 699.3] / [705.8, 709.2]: -0.09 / 13.1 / 12.5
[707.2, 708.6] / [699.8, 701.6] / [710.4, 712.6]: 0.07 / 13.5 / 12.7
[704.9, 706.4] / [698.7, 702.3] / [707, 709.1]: -0.01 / 13.3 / 12.5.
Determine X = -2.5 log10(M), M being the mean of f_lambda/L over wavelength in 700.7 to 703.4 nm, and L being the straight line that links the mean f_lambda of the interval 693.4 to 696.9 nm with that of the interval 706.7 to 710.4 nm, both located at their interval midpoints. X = -0.040 mag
